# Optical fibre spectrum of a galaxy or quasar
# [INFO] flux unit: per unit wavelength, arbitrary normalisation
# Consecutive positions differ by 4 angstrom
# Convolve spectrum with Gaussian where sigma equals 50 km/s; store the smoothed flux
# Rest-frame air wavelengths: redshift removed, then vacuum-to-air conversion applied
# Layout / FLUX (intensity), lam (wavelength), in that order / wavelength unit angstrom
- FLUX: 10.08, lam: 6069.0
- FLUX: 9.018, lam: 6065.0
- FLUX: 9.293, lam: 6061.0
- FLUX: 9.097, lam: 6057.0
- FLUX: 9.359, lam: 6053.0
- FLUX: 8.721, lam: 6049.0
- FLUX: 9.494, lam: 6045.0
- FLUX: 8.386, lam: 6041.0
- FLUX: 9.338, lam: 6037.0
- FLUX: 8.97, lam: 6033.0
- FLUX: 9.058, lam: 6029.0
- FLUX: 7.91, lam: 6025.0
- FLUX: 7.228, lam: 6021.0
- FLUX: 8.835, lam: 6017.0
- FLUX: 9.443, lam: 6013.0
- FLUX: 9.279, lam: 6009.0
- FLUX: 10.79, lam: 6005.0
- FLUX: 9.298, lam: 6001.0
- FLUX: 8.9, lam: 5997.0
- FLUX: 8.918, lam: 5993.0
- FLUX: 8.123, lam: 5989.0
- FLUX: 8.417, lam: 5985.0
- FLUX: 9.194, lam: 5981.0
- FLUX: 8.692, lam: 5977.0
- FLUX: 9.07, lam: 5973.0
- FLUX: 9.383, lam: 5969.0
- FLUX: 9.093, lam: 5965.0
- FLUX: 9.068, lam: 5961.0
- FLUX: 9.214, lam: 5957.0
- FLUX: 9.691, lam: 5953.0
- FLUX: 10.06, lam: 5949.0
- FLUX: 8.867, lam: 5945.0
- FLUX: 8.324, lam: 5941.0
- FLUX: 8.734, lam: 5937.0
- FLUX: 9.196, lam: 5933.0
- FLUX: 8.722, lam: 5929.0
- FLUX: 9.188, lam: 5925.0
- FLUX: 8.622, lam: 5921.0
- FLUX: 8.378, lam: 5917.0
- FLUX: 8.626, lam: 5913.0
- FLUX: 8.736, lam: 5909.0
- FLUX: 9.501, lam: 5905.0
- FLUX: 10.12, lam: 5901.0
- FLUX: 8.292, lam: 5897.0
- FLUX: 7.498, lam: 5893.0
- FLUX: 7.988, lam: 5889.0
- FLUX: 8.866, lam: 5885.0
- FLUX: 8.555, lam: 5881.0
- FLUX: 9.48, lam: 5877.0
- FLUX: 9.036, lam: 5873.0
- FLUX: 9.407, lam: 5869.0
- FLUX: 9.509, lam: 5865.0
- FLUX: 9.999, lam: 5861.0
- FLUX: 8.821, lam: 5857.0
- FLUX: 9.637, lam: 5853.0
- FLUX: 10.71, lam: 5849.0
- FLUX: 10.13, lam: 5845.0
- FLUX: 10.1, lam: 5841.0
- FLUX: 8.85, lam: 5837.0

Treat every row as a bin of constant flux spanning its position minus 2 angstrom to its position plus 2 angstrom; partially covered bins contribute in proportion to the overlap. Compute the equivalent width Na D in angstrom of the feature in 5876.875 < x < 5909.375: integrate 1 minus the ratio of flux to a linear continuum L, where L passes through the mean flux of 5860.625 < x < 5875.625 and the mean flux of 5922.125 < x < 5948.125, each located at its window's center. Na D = 1.7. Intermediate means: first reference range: 9.43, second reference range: 8.88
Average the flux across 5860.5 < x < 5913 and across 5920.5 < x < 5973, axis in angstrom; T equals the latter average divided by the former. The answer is 1.02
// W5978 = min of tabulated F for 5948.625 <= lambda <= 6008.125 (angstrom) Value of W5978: 8.123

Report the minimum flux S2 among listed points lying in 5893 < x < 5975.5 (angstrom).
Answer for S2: 7.498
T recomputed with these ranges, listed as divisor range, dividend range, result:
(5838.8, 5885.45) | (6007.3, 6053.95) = 0.92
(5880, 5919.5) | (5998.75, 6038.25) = 1.04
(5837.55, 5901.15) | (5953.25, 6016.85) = 0.99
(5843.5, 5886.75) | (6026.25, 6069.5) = 0.96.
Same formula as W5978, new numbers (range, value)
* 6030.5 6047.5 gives 8.386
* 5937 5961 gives 8.324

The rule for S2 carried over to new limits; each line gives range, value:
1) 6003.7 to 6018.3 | 8.835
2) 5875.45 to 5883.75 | 8.555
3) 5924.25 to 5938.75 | 8.722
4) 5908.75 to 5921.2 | 8.378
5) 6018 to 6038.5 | 7.228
